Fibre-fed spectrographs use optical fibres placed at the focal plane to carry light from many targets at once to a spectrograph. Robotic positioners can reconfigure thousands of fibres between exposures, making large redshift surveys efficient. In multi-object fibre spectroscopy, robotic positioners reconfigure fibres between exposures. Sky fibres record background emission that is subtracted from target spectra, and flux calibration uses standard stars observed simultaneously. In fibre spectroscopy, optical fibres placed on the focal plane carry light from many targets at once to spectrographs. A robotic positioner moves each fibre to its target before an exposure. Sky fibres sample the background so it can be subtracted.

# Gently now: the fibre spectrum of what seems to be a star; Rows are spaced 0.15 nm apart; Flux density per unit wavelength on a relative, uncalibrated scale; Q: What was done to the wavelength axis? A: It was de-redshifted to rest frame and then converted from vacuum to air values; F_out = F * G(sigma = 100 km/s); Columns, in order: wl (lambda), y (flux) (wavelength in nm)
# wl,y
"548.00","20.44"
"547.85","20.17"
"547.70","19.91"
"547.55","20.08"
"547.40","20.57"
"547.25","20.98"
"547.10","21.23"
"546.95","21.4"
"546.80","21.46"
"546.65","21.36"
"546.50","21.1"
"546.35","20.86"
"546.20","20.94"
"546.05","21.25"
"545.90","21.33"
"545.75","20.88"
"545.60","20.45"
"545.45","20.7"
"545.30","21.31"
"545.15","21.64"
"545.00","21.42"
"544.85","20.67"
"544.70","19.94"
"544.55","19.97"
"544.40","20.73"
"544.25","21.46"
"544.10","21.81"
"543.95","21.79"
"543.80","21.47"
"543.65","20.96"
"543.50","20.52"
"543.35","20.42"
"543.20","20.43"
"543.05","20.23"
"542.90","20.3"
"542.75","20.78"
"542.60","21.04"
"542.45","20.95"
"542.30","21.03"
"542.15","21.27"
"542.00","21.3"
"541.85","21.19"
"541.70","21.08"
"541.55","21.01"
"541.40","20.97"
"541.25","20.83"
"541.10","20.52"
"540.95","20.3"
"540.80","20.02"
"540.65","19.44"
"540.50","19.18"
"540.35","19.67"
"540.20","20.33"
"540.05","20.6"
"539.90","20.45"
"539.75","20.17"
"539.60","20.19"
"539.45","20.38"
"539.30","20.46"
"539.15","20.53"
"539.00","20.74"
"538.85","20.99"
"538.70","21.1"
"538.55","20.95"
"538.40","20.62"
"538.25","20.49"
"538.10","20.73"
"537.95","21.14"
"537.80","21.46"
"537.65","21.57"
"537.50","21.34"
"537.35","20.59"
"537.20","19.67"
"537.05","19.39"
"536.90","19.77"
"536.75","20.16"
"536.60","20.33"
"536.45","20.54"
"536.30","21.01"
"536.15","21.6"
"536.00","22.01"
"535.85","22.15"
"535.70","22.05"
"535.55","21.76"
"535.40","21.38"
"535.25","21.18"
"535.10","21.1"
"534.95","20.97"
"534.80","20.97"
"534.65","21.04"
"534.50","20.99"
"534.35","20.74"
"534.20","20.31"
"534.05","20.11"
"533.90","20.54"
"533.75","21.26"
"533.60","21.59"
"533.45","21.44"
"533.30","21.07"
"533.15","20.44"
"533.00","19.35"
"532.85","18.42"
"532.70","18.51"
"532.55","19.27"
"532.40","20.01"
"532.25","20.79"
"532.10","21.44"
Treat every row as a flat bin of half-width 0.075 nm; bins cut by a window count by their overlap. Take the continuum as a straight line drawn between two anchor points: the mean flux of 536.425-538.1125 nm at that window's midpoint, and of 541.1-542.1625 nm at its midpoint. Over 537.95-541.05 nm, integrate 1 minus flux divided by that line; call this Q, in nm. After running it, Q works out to 0.062 nm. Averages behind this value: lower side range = 20.6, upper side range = 21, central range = 20.4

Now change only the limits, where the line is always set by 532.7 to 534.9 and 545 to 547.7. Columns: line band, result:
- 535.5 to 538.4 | -0.04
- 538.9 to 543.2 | 0.06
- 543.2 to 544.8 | 0.00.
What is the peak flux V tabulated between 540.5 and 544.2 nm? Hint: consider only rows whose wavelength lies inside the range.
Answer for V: 21.81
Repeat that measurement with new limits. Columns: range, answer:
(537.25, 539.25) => 21.57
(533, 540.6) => 22.15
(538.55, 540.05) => 21.1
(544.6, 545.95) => 21.64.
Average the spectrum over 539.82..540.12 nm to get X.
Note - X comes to 20.5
